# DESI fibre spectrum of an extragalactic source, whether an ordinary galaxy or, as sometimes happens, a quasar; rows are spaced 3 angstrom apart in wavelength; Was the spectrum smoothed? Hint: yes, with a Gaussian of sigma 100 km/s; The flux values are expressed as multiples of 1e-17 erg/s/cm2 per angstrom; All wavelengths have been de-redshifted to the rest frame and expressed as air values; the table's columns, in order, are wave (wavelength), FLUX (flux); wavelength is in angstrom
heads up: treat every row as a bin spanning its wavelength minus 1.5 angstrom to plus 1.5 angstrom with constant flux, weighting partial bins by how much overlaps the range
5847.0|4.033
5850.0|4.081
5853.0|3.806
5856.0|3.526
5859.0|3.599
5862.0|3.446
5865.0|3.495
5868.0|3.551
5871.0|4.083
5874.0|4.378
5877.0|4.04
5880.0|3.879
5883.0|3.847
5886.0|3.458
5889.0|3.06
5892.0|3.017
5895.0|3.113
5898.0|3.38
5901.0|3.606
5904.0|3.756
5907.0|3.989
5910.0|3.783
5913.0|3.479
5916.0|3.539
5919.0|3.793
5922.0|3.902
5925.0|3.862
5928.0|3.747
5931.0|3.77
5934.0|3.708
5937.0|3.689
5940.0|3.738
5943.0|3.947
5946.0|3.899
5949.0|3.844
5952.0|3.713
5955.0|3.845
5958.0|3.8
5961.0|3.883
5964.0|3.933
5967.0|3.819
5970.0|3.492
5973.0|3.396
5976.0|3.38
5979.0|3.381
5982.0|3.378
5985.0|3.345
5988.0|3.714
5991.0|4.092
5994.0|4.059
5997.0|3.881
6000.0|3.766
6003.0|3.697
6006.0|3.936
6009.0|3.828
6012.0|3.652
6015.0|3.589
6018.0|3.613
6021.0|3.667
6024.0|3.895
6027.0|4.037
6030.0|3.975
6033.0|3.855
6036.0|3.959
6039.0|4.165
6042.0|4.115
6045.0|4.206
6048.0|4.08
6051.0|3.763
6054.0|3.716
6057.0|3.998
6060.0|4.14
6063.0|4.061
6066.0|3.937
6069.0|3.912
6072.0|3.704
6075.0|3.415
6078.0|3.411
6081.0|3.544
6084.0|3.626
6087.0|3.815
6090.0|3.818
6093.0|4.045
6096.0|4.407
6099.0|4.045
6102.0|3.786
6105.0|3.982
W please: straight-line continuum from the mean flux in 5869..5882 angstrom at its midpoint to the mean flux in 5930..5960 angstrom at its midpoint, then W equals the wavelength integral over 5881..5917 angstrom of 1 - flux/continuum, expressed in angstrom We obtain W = 4.22 angstrom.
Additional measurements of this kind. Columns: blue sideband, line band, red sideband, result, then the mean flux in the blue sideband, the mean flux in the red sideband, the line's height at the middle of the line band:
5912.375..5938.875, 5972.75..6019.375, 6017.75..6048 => 2.5 angstrom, 3.73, 3.97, 3.89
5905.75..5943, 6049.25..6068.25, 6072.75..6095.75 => -1.1 angstrom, 3.76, 3.71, 3.72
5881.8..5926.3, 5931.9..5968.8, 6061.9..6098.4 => -1.8 angstrom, 3.57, 3.81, 3.63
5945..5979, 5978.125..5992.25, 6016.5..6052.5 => 0.8 angstrom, 3.71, 3.94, 3.78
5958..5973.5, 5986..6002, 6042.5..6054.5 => -0.3 angstrom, 3.73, 3.97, 3.82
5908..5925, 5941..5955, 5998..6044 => -0.3 angstrom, 3.72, 3.85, 3.76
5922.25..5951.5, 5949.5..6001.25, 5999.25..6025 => 0.9 angstrom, 3.8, 3.73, 3.77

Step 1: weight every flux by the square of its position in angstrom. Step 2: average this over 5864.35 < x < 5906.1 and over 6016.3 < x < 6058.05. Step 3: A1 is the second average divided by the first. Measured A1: 1.14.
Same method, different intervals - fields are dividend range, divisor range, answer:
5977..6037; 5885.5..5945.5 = 1.07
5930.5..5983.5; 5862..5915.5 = 1.04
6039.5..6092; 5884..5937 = 1.13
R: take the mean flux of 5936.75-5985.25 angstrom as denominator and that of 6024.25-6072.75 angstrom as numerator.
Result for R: 1.08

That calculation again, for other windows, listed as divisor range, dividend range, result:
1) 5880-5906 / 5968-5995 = 1.04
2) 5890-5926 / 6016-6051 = 1.10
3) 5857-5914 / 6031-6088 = 1.06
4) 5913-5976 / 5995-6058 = 1.03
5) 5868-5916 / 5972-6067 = 1.05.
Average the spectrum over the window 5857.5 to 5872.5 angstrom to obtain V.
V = 3.63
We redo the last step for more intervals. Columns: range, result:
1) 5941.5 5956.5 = 3.85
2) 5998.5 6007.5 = 3.8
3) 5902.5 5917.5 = 3.71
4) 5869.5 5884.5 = 4.05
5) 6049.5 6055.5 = 3.74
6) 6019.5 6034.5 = 3.89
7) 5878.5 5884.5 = 3.86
